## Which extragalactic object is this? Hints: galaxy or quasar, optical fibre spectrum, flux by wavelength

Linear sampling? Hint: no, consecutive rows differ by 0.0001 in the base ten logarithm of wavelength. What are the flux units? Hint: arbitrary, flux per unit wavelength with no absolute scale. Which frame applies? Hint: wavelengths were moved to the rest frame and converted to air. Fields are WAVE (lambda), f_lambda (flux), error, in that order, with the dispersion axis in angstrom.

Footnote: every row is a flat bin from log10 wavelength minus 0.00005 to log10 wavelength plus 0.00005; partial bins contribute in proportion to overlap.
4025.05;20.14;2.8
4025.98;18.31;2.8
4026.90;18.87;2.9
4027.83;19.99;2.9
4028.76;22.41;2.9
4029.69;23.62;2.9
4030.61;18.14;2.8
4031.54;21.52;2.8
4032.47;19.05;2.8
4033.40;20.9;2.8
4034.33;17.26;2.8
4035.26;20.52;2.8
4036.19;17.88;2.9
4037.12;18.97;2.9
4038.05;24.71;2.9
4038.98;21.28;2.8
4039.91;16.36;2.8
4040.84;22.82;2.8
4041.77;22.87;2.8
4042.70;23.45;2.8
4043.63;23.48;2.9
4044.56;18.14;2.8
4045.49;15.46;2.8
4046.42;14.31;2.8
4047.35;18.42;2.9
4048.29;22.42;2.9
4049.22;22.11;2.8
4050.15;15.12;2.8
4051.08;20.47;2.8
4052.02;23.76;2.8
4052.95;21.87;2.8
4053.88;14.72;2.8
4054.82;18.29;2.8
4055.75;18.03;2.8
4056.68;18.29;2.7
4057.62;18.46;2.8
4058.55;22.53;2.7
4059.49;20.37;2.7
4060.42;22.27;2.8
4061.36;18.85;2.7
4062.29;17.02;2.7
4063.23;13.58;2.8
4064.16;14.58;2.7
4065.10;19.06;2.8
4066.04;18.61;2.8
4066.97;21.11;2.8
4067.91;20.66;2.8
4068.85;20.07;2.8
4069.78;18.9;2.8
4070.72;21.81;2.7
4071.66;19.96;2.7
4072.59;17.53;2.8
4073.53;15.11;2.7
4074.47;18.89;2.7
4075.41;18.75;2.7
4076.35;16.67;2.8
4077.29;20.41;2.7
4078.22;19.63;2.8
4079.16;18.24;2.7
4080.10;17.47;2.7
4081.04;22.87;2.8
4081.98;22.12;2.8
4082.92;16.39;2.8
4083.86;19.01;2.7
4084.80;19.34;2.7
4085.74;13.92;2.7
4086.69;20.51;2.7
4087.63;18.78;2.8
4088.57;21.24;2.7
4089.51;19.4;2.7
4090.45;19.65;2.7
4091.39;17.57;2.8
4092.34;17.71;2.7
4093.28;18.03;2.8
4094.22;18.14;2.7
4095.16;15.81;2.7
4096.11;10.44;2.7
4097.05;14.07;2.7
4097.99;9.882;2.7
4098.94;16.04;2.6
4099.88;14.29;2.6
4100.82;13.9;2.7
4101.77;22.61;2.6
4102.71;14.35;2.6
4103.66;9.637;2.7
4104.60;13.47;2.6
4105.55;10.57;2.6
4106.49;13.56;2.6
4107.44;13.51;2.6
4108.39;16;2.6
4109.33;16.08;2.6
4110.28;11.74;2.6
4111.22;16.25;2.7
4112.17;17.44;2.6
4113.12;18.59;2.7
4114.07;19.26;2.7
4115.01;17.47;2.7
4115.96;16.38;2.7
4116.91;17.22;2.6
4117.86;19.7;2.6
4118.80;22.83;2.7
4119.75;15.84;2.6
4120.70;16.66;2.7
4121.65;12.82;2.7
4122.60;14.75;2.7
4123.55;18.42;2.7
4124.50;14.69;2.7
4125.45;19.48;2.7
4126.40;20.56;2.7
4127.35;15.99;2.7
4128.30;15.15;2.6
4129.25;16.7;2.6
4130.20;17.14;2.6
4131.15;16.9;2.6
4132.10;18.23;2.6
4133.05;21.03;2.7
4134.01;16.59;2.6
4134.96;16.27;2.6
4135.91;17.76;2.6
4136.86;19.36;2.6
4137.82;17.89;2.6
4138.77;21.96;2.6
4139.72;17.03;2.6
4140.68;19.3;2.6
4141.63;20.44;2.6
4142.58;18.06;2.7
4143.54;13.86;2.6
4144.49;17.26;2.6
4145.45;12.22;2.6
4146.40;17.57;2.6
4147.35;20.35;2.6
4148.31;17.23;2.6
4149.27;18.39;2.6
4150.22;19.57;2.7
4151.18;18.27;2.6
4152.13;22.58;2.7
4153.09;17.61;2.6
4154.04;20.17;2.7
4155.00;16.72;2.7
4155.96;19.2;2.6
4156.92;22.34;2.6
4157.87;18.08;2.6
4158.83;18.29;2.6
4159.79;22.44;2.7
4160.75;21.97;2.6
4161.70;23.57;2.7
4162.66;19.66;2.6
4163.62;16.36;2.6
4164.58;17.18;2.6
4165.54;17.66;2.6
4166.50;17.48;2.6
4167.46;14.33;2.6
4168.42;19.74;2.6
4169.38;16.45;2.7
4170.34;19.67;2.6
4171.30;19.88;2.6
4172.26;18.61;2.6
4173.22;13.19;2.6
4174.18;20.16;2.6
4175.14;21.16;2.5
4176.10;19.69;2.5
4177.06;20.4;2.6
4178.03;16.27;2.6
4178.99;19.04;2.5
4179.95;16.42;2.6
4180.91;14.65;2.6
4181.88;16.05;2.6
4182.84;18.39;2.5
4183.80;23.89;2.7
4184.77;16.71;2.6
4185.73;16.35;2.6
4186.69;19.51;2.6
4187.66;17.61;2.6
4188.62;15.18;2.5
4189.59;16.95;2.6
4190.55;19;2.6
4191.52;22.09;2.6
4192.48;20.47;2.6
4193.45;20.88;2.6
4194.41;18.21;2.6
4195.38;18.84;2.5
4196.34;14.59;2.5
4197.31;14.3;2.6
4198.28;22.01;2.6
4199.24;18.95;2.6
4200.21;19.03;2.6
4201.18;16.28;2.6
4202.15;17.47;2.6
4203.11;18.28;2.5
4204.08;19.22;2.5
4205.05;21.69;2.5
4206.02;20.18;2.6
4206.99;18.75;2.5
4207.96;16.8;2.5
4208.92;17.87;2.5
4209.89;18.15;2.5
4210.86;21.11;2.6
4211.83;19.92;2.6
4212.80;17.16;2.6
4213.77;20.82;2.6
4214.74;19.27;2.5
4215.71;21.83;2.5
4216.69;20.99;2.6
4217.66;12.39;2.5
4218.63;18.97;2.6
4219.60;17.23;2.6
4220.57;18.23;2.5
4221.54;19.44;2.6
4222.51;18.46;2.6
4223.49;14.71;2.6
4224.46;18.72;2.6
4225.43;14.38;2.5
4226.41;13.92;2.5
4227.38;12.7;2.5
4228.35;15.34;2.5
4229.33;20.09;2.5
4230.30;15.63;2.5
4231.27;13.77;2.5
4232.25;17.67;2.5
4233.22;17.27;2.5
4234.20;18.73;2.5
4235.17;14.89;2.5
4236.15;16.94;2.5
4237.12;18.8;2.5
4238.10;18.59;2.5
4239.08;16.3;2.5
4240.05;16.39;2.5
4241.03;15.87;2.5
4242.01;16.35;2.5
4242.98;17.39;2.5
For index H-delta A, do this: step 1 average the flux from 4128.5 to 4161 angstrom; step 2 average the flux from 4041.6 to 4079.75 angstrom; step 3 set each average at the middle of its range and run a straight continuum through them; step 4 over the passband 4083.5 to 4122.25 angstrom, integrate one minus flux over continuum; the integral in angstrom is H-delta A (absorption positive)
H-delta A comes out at 5.05 angstrom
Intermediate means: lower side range 19.1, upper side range 18.4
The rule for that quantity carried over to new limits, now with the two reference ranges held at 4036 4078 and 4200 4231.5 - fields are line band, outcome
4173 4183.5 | 0.1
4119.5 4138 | 1.5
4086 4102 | 1.8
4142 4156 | 0.4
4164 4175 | 0.3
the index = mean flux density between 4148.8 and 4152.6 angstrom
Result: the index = 19.7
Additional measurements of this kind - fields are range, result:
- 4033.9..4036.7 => 18.6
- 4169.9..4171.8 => 19.8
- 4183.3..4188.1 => 18.8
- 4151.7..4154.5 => 20.1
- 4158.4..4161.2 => 20.9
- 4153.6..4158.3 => 19.3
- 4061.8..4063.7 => 15.4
